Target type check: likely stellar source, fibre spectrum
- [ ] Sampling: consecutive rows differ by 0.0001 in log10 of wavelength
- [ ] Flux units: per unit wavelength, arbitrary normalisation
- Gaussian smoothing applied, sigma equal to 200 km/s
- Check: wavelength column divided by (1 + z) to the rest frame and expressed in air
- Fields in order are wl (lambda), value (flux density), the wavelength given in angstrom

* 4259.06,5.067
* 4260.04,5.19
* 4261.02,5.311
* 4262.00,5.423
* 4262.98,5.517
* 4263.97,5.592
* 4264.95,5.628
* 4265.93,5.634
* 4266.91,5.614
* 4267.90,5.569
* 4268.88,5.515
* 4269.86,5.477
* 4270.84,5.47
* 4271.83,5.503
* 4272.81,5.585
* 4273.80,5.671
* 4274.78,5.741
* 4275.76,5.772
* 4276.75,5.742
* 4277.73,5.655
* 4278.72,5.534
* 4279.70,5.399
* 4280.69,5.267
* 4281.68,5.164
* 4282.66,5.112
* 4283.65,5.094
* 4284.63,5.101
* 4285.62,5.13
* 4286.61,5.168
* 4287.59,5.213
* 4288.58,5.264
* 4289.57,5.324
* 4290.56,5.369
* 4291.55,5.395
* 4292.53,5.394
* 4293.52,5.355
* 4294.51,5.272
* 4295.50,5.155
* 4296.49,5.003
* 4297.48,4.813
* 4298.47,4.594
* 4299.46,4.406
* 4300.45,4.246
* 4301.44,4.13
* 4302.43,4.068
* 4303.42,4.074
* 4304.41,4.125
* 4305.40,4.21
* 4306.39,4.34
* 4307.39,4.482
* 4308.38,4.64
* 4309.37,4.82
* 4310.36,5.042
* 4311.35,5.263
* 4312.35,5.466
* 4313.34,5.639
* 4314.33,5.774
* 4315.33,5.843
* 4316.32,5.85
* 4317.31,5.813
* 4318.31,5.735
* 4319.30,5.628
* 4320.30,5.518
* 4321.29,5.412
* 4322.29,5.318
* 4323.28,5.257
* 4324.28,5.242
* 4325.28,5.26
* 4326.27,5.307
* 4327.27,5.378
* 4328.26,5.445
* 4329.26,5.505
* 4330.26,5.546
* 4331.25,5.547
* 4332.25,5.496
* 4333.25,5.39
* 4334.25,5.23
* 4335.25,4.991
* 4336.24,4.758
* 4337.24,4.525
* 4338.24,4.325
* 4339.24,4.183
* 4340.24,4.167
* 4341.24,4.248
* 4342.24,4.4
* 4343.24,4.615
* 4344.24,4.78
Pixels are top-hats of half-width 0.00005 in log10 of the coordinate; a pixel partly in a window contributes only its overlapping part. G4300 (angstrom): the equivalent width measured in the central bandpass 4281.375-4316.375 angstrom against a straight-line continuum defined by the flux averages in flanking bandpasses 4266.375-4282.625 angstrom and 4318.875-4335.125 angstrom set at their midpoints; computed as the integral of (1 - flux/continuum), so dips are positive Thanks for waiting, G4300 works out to 3.2 angstrom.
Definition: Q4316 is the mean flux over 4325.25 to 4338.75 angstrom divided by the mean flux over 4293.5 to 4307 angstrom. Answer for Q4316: 1.1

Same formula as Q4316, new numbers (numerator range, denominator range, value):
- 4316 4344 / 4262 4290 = 0.94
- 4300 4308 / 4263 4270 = 0.76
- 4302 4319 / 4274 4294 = 0.94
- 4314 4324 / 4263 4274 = 1.01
